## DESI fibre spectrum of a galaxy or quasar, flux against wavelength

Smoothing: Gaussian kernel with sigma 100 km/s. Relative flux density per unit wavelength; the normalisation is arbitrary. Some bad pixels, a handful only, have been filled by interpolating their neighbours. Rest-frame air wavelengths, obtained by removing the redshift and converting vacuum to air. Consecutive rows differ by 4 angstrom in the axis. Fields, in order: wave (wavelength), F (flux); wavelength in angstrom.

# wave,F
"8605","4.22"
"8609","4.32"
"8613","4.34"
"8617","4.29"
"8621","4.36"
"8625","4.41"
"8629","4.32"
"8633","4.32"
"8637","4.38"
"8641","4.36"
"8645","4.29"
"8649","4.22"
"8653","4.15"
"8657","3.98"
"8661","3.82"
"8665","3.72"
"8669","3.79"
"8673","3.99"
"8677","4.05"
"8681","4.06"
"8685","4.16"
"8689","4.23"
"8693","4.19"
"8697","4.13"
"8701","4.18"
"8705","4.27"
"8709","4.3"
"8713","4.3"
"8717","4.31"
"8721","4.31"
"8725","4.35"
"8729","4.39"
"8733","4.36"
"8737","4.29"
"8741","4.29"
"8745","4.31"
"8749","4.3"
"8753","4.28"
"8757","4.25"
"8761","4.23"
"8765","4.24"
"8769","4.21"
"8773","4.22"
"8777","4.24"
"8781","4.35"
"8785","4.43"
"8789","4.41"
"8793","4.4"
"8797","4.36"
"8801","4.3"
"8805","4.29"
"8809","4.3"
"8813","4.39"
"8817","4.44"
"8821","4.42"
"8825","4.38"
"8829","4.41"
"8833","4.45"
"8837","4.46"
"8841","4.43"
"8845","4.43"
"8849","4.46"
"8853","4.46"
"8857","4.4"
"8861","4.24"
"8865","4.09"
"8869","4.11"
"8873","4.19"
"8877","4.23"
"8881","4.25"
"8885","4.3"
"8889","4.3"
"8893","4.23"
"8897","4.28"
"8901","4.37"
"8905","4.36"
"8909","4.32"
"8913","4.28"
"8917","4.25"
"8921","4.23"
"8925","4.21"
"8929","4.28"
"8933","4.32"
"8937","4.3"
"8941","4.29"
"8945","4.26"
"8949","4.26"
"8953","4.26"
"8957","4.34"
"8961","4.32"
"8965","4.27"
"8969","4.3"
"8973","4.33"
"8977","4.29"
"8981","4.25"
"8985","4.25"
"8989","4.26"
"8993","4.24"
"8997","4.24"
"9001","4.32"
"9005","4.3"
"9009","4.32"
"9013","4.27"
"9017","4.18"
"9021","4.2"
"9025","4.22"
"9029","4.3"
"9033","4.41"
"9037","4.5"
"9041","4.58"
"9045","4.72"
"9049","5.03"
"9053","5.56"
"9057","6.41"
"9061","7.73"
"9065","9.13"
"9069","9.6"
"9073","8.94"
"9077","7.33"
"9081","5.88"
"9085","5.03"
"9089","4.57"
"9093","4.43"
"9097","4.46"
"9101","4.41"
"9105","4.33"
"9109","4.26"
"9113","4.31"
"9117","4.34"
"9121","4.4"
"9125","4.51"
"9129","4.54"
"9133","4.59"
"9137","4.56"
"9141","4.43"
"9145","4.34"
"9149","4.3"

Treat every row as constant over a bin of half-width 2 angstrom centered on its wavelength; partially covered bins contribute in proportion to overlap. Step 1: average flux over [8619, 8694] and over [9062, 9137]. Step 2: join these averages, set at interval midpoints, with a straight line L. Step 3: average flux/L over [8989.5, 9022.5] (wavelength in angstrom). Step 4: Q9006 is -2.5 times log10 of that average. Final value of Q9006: 0.22 mag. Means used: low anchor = 4.15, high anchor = 5.51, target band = 4.26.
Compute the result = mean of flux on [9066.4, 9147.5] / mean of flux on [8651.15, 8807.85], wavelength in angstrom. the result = 1.23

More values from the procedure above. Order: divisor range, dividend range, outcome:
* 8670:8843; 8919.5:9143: 1.13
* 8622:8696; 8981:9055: 1.07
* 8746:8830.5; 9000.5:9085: 1.30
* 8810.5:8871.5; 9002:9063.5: 1.12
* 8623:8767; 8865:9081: 1.14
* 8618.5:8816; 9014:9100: 1.33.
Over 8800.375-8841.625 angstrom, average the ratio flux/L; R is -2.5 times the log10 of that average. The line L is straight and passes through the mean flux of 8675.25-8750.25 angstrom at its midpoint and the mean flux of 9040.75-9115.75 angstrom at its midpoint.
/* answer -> 0.08 mag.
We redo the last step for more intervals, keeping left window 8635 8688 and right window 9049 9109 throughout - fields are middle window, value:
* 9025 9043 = 0.320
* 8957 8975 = 0.284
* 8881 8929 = 0.230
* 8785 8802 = 0.085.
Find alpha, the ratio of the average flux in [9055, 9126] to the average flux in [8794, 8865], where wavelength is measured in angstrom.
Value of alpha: 1.32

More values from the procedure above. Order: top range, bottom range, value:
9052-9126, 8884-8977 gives 1.35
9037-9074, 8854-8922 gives 1.56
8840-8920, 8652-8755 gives 1.03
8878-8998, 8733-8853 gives 0.99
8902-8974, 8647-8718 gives 1.05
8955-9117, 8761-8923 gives 1.16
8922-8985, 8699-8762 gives 1.00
